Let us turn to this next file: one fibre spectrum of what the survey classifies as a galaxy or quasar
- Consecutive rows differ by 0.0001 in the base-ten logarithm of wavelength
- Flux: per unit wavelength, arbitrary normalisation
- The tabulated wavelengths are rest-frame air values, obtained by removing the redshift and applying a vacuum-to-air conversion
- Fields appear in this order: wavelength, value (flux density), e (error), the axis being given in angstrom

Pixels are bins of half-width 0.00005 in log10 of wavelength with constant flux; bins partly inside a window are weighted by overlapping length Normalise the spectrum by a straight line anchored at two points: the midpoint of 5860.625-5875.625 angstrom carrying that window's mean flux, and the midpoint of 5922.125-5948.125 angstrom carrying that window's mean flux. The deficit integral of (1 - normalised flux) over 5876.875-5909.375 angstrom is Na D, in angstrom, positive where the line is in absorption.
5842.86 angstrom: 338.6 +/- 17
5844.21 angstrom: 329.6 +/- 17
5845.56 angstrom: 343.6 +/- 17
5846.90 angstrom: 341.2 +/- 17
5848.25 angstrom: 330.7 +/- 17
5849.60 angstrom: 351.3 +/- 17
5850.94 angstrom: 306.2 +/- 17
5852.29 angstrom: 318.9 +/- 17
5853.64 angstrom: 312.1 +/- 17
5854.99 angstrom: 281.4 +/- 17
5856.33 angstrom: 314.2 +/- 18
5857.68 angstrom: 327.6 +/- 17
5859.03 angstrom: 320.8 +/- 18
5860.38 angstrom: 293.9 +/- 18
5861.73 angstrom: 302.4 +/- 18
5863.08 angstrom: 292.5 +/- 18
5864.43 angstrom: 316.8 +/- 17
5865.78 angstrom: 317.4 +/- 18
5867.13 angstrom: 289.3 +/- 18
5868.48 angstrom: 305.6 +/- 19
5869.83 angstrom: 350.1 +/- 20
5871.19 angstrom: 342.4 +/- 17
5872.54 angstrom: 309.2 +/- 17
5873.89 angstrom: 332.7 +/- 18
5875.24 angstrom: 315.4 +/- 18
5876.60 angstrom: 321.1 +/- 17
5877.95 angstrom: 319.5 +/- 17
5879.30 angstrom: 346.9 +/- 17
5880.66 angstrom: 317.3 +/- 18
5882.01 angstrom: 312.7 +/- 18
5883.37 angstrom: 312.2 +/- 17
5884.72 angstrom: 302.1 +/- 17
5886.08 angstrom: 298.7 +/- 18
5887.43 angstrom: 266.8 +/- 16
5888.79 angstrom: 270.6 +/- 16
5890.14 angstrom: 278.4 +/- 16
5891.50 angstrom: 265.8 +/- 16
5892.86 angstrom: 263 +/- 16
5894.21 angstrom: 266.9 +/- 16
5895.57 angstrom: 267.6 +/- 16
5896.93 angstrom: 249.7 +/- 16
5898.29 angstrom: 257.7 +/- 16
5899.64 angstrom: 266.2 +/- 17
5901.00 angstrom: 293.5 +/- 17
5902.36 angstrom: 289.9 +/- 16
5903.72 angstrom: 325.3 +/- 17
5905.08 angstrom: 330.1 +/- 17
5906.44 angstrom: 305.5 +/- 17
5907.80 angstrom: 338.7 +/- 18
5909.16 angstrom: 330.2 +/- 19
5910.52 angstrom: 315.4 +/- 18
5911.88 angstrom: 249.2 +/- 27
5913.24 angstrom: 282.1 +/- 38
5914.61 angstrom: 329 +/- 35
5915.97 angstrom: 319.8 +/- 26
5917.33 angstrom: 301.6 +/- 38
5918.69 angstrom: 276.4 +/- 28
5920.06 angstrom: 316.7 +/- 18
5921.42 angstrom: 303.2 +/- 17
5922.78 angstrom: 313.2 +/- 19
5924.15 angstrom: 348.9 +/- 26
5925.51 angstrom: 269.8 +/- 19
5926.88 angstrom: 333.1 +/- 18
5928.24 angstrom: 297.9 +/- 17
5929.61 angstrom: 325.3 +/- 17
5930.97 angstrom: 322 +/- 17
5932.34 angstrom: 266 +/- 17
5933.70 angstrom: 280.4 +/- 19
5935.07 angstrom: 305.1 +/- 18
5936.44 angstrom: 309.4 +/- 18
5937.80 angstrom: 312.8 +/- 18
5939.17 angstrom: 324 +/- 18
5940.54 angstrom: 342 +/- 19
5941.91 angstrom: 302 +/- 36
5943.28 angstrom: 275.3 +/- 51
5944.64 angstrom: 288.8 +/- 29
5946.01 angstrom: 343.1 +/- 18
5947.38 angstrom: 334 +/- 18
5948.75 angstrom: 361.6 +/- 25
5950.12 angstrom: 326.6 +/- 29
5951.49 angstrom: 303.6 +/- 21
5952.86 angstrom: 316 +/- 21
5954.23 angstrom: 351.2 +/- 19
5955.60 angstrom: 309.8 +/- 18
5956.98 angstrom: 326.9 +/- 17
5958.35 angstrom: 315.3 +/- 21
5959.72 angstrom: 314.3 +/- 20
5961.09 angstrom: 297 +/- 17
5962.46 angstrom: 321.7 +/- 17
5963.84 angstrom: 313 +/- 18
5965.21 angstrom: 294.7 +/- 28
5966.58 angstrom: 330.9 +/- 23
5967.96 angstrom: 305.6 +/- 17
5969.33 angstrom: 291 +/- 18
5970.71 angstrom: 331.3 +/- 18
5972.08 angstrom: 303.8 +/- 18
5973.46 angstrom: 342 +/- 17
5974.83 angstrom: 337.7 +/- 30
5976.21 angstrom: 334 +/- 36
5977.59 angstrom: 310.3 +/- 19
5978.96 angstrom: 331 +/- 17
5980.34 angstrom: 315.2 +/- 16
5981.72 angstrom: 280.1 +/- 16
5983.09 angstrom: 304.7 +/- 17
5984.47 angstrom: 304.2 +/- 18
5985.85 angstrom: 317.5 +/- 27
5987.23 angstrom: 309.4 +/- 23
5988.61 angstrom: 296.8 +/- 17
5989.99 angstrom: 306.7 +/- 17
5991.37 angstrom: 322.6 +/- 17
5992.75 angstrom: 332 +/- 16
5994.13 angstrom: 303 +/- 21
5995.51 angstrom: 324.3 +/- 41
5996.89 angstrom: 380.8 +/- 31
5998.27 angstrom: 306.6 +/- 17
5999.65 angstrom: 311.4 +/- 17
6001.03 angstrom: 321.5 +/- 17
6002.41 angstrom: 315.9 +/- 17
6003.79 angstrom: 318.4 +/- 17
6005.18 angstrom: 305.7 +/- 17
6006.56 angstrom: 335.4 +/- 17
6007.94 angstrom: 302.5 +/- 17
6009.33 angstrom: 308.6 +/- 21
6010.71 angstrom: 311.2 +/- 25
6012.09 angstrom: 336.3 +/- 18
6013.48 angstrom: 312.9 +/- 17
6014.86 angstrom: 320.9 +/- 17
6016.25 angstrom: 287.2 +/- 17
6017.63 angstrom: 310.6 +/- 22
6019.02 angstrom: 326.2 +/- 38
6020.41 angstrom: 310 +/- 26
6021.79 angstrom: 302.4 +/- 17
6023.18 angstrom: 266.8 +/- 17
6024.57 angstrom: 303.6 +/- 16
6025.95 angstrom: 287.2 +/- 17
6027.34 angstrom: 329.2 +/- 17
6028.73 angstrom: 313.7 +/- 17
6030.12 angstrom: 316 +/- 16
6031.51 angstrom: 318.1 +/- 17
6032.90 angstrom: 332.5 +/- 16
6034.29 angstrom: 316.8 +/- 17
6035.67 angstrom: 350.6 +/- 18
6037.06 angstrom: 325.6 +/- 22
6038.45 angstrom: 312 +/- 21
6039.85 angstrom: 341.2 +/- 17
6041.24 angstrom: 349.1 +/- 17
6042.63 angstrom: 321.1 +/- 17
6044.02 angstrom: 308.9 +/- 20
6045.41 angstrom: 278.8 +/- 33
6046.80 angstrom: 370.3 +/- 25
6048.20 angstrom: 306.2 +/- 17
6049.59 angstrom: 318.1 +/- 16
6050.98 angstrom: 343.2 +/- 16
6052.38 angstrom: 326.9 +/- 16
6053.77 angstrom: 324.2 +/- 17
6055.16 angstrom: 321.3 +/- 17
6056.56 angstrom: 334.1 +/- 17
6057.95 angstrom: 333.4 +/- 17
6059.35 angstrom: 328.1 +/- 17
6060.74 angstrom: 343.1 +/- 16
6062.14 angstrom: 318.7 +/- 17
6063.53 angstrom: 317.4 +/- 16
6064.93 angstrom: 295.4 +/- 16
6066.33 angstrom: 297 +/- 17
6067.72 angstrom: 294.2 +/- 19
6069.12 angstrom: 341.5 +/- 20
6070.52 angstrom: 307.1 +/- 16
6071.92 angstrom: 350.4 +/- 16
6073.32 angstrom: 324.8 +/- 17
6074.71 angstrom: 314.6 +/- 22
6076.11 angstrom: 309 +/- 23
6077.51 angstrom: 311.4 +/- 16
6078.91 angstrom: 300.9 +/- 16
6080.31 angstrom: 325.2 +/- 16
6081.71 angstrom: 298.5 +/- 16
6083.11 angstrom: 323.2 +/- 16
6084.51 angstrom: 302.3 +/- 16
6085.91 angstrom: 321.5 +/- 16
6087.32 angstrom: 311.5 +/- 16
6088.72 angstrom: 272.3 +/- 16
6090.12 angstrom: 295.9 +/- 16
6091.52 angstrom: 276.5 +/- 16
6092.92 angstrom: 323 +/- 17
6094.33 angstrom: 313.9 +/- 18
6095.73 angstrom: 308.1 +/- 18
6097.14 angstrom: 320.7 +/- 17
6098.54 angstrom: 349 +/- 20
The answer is 1.9 angstrom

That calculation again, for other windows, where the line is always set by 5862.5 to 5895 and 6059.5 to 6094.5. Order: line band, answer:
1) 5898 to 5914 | 0.3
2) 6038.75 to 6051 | -0.6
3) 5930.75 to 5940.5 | 0.1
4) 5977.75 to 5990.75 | 0.0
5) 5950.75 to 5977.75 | -0.9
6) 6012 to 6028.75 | 0.1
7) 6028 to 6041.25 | -0.7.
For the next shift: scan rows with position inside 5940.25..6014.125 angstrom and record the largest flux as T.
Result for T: 380.8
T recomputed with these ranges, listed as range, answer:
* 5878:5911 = 346.9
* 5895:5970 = 361.6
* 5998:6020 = 336.3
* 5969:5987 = 342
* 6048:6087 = 350.4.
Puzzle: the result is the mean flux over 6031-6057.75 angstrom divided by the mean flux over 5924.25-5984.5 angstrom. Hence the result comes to 1.04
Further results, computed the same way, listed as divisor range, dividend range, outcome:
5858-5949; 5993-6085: 1.04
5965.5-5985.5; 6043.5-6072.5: 1.02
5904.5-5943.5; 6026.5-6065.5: 1.05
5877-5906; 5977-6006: 1.08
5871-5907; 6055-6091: 1.06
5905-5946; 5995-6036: 1.03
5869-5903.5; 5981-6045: 1.06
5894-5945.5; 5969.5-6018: 1.05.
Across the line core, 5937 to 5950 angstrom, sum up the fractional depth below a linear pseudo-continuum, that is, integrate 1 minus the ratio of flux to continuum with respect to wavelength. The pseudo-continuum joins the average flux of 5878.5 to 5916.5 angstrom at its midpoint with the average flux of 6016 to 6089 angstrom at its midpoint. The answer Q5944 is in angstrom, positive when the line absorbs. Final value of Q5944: -0.8 angstrom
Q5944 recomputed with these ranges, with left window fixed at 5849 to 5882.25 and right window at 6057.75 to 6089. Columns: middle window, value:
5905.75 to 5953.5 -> 0.9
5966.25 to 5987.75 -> 0.0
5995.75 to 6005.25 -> -0.3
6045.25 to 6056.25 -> -0.4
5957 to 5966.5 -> 0.1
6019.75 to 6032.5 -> 0.4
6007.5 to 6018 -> 0.1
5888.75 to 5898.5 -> 1.6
